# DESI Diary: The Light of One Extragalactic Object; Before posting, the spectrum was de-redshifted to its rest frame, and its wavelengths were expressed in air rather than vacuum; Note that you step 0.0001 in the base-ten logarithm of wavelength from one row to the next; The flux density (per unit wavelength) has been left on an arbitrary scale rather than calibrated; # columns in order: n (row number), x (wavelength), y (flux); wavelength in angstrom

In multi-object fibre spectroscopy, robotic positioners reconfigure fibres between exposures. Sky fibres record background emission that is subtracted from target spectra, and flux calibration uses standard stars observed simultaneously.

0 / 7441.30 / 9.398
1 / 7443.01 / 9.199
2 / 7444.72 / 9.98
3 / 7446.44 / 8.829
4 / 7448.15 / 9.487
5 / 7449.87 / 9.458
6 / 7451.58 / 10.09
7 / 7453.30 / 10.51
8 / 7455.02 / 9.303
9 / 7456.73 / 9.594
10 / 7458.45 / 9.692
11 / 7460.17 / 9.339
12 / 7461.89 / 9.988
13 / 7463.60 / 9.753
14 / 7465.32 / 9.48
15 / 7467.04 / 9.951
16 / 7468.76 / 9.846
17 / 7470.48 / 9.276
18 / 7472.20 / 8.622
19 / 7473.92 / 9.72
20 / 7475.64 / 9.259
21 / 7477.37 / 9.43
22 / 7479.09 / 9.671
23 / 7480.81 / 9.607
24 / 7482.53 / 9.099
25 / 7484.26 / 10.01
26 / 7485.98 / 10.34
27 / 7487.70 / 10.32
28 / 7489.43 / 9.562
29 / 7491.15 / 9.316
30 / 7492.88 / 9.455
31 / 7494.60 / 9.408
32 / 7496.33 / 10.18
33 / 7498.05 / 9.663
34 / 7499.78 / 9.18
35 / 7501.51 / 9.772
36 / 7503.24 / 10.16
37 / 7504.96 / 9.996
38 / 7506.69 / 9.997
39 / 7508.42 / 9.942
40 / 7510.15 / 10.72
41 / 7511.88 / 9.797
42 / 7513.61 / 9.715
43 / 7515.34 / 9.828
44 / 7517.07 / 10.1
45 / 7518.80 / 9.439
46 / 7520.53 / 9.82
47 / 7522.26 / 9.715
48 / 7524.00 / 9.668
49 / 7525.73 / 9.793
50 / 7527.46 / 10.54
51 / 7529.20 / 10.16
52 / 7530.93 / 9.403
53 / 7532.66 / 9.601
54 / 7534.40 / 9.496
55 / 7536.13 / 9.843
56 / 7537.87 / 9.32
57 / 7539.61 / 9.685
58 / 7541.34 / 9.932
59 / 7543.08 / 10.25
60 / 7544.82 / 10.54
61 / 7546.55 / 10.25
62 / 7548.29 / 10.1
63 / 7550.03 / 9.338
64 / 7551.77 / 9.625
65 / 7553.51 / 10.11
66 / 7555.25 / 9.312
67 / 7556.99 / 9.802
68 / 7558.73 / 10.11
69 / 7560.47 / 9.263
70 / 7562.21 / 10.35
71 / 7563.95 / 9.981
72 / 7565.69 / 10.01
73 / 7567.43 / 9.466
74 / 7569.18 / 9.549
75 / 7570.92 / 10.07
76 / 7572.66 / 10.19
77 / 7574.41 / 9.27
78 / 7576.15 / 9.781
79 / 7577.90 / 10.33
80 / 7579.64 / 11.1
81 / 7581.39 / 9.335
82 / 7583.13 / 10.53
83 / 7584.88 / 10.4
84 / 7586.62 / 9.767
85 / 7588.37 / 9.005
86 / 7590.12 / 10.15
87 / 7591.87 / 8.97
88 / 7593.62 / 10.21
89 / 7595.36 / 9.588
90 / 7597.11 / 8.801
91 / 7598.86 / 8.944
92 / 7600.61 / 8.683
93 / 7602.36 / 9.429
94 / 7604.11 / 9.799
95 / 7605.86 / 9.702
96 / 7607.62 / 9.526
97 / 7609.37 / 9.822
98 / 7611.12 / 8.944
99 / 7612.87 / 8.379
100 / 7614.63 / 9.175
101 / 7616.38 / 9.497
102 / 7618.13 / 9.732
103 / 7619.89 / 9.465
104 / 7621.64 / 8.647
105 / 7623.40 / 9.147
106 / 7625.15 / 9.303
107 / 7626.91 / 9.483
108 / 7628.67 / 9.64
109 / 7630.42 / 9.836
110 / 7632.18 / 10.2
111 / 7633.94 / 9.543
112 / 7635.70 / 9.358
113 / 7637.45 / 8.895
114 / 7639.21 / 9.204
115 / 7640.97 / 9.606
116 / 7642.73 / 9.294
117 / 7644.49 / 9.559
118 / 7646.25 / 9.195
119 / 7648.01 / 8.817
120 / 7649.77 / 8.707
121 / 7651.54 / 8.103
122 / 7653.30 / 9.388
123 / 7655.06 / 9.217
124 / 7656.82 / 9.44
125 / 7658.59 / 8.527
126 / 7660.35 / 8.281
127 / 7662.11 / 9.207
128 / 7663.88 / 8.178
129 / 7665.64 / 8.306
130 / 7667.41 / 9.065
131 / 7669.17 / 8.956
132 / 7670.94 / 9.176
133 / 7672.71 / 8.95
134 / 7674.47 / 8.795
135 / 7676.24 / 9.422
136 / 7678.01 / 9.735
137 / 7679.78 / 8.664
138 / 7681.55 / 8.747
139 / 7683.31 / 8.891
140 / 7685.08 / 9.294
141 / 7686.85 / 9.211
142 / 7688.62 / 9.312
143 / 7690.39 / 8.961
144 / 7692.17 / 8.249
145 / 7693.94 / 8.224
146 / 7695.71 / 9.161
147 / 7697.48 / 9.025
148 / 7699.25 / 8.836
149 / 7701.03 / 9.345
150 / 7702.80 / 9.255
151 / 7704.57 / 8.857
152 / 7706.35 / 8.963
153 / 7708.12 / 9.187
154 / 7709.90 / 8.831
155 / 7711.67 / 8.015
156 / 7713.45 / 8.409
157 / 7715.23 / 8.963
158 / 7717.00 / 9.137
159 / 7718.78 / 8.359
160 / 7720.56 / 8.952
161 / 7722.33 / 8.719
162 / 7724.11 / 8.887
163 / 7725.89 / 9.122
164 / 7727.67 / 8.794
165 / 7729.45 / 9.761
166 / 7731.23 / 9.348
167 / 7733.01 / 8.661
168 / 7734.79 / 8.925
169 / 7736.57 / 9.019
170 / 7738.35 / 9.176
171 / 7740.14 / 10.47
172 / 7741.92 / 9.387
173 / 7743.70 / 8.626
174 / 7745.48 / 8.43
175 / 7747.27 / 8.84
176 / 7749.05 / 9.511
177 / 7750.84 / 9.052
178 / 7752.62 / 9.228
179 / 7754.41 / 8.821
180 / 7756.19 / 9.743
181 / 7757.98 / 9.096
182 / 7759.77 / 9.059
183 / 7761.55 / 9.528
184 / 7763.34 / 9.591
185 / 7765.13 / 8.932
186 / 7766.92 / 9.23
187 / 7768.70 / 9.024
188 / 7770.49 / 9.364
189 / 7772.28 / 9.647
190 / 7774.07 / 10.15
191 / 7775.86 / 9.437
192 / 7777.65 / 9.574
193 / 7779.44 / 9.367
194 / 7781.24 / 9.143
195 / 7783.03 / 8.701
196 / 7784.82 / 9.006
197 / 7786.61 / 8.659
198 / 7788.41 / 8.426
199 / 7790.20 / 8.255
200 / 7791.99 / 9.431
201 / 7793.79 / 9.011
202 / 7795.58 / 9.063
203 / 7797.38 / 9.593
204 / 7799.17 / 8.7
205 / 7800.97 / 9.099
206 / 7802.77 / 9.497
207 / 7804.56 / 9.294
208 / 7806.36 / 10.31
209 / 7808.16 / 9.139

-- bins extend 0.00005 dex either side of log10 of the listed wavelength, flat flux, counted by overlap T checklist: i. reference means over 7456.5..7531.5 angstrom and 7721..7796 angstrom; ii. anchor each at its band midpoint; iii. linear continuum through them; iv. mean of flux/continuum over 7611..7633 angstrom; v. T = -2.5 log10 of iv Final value 0.011 mag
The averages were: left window 9.74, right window 9.15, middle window 9.35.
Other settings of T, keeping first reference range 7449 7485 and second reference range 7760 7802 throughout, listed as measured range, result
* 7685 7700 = 0.047 mag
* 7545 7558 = -0.039 mag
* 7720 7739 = 0.024 mag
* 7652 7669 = 0.060 mag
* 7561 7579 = -0.050 mag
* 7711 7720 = 0.081 mag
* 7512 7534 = -0.032 mag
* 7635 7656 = 0.028 mag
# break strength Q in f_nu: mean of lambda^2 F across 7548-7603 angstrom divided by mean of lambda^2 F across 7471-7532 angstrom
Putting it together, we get 1.02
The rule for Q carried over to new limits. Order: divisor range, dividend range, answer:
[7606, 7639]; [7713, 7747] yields 0.99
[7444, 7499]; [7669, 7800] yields 1.01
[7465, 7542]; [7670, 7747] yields 0.97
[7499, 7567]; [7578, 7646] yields 0.98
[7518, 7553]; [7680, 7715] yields 0.94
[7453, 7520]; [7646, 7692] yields 0.96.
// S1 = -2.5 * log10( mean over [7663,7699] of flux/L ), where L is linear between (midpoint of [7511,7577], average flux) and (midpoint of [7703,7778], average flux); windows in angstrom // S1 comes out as 0.05 mag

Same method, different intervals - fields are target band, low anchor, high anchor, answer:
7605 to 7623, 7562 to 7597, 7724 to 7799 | 0.05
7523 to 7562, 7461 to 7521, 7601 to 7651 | -0.03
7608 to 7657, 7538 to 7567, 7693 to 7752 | 0.02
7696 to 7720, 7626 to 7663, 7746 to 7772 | 0.04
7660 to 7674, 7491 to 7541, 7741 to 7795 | 0.07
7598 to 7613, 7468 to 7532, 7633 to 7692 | 0.00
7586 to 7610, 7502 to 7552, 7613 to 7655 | 0.00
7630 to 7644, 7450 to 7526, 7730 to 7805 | -0.01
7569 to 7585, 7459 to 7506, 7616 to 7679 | -0.08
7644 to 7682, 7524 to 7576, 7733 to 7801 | 0.07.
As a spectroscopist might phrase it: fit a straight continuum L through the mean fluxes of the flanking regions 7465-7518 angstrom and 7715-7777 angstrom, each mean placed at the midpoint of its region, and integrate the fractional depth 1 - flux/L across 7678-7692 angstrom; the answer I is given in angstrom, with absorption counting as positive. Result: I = 0.4 angstrom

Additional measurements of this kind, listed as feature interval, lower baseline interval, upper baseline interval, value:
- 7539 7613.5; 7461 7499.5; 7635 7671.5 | -3.8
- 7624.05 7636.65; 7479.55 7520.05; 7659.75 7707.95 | -0.6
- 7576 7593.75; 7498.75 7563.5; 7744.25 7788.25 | -0.5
